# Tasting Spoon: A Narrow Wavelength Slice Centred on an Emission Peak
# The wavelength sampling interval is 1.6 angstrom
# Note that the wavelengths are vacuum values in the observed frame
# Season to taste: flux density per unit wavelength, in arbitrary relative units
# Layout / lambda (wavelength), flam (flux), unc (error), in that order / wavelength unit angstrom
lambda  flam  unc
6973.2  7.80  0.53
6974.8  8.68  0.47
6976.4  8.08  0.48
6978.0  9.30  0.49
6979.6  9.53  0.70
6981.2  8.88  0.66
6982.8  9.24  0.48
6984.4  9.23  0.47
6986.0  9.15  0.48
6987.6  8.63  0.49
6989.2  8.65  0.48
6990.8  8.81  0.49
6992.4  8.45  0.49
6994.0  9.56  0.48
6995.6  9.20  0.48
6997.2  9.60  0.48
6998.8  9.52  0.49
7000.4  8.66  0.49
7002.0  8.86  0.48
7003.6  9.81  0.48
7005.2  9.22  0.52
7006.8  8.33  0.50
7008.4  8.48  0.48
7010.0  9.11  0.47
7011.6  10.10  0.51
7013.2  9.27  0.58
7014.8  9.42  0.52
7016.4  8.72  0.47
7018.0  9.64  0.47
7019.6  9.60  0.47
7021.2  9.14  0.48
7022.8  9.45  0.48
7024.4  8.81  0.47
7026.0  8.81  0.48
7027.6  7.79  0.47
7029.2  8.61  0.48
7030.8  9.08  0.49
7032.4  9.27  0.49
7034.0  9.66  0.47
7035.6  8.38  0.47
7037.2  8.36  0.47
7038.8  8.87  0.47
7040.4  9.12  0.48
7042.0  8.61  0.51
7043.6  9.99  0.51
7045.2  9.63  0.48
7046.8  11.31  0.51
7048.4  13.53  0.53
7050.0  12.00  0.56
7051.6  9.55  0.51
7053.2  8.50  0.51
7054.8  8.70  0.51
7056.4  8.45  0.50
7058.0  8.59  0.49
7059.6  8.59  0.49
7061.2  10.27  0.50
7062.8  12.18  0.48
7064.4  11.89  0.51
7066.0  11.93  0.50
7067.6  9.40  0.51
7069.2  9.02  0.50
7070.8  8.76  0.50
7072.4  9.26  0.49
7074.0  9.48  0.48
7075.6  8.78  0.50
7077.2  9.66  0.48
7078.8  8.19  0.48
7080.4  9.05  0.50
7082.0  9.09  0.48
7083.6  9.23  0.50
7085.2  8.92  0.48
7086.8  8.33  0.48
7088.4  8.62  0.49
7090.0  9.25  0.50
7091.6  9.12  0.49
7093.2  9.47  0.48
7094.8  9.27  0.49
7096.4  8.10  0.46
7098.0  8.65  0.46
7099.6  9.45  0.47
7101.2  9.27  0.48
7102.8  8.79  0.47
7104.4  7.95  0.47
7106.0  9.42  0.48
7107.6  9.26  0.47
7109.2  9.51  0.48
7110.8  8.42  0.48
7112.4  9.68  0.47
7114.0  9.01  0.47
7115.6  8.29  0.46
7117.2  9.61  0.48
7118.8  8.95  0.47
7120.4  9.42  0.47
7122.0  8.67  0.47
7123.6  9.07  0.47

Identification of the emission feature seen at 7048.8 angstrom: [S II]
